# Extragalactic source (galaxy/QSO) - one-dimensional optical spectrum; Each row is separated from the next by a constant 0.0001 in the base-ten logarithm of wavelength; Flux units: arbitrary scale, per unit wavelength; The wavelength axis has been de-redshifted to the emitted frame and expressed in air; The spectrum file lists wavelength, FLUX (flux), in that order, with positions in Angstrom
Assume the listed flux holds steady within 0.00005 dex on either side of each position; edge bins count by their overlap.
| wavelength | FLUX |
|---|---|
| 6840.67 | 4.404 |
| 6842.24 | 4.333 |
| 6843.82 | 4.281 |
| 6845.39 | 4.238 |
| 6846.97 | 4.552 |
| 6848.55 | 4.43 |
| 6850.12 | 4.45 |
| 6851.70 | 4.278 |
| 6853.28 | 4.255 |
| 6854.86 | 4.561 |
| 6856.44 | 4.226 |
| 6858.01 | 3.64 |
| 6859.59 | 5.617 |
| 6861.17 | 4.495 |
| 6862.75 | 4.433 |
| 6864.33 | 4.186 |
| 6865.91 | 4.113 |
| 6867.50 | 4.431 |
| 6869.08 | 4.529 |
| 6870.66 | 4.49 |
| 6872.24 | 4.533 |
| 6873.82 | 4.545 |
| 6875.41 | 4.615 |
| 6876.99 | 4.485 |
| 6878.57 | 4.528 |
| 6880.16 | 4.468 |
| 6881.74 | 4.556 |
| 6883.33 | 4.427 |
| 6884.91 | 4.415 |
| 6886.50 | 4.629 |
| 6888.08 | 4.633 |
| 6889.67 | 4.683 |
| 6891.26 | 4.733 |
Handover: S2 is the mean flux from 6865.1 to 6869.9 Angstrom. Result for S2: 4.35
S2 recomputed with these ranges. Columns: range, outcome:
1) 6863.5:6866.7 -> 4.15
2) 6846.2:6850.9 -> 4.48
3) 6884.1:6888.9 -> 4.56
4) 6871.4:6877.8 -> 4.55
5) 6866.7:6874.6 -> 4.51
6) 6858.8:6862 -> 5.05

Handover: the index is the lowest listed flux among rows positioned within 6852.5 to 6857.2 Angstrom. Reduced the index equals 4.226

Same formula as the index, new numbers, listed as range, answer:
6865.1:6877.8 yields 4.113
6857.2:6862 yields 3.64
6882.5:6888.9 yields 4.415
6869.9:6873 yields 4.49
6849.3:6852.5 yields 4.278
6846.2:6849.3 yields 4.43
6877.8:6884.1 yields 4.427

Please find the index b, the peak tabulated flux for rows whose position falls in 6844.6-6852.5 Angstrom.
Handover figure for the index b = 4.552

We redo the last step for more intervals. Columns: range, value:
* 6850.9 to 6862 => 5.617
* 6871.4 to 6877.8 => 4.615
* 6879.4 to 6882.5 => 4.556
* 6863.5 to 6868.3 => 4.431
